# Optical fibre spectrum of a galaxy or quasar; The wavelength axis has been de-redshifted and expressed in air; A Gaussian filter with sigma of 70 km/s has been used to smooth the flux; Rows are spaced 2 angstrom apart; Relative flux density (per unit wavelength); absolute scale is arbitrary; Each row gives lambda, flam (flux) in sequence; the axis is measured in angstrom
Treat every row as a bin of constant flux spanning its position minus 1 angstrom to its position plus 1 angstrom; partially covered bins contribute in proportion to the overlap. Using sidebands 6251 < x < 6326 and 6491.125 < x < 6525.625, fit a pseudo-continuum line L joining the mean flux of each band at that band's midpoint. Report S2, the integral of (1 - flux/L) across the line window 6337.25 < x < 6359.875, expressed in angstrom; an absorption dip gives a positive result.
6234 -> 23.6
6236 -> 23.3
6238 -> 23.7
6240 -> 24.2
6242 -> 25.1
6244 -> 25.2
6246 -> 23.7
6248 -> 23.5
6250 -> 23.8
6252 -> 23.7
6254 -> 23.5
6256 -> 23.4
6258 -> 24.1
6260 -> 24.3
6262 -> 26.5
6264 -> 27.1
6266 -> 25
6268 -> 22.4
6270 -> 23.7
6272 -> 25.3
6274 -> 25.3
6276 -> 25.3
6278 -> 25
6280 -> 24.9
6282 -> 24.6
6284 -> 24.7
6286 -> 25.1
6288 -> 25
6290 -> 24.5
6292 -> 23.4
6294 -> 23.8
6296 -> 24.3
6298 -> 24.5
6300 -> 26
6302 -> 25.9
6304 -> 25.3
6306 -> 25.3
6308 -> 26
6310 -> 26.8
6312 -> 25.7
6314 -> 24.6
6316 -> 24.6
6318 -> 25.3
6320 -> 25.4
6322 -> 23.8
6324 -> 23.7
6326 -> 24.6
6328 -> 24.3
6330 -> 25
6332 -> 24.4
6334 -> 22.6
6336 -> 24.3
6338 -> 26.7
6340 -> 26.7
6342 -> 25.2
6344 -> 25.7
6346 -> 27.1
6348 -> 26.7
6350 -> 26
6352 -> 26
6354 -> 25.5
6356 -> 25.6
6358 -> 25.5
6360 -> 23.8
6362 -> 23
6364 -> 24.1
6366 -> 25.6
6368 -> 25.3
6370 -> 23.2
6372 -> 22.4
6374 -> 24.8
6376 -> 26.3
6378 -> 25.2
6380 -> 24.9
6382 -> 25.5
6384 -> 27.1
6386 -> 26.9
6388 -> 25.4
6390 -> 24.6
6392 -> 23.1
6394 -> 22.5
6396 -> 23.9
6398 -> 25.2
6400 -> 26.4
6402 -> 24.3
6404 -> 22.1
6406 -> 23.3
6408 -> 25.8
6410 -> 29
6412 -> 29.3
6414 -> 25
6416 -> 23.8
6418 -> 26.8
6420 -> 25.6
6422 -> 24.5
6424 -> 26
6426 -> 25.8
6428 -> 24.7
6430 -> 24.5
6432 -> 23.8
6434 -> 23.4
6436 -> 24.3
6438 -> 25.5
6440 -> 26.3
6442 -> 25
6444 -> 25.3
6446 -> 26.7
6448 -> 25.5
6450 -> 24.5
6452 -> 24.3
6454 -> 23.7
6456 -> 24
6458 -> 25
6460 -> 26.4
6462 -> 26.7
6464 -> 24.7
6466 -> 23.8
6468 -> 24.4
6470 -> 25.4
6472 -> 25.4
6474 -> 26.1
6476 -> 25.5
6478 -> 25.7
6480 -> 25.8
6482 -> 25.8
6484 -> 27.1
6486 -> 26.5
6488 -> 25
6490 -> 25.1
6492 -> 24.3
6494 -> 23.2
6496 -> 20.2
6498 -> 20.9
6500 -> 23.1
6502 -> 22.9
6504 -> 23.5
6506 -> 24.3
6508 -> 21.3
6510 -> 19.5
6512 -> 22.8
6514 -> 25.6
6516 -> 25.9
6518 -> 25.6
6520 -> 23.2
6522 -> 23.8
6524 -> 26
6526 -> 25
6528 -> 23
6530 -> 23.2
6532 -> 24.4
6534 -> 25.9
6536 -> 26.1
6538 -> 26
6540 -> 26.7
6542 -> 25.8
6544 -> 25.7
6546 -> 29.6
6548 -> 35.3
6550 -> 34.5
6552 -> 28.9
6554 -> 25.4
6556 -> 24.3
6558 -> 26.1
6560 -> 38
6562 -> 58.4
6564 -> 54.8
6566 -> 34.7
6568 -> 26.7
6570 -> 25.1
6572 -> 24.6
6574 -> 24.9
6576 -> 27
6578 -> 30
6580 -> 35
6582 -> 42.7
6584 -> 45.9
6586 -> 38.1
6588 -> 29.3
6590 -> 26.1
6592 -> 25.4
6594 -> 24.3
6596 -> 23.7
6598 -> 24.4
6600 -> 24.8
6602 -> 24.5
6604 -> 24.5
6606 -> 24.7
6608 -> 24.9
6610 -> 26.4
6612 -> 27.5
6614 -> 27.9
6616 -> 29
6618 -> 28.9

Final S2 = -1.5 angstrom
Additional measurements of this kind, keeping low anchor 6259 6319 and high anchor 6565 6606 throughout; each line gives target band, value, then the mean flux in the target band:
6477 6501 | 2.9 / 24.4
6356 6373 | 1.2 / 24.2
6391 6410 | 1.6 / 24.3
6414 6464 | 3.6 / 25.1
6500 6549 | 5.5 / 25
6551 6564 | -3.0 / 35.2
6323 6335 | 0.7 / 24.1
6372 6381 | 0.4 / 25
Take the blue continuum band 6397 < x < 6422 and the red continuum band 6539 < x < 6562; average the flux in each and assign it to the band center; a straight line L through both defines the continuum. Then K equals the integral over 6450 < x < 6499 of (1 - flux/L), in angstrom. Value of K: 5.2 angstrom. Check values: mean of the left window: 25.5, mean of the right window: 30.4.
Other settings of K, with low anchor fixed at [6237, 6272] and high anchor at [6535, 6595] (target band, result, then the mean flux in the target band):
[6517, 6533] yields 3.3 angstrom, 24.3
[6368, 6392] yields 1.9 angstrom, 25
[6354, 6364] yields 0.8 angstrom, 24.5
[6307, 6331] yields 0.8 angstrom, 25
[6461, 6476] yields 2.1 angstrom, 25.2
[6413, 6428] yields 1.5 angstrom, 25.3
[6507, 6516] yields 2.3 angstrom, 22.7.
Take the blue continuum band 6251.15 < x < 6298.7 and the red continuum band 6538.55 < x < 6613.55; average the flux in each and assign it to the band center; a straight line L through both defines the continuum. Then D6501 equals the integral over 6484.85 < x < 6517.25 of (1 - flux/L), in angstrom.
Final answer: 6.0 angstrom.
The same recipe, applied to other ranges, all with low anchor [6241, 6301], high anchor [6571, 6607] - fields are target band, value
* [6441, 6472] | 2.34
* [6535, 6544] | 0.67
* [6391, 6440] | 2.87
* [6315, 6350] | 0.42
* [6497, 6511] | 2.78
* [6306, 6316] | -0.20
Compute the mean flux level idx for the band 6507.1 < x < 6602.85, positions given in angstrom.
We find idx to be 28.7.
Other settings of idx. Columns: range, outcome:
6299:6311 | 25.9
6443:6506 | 24.7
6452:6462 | 24.9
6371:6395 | 24.9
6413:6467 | 25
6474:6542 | 24.4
